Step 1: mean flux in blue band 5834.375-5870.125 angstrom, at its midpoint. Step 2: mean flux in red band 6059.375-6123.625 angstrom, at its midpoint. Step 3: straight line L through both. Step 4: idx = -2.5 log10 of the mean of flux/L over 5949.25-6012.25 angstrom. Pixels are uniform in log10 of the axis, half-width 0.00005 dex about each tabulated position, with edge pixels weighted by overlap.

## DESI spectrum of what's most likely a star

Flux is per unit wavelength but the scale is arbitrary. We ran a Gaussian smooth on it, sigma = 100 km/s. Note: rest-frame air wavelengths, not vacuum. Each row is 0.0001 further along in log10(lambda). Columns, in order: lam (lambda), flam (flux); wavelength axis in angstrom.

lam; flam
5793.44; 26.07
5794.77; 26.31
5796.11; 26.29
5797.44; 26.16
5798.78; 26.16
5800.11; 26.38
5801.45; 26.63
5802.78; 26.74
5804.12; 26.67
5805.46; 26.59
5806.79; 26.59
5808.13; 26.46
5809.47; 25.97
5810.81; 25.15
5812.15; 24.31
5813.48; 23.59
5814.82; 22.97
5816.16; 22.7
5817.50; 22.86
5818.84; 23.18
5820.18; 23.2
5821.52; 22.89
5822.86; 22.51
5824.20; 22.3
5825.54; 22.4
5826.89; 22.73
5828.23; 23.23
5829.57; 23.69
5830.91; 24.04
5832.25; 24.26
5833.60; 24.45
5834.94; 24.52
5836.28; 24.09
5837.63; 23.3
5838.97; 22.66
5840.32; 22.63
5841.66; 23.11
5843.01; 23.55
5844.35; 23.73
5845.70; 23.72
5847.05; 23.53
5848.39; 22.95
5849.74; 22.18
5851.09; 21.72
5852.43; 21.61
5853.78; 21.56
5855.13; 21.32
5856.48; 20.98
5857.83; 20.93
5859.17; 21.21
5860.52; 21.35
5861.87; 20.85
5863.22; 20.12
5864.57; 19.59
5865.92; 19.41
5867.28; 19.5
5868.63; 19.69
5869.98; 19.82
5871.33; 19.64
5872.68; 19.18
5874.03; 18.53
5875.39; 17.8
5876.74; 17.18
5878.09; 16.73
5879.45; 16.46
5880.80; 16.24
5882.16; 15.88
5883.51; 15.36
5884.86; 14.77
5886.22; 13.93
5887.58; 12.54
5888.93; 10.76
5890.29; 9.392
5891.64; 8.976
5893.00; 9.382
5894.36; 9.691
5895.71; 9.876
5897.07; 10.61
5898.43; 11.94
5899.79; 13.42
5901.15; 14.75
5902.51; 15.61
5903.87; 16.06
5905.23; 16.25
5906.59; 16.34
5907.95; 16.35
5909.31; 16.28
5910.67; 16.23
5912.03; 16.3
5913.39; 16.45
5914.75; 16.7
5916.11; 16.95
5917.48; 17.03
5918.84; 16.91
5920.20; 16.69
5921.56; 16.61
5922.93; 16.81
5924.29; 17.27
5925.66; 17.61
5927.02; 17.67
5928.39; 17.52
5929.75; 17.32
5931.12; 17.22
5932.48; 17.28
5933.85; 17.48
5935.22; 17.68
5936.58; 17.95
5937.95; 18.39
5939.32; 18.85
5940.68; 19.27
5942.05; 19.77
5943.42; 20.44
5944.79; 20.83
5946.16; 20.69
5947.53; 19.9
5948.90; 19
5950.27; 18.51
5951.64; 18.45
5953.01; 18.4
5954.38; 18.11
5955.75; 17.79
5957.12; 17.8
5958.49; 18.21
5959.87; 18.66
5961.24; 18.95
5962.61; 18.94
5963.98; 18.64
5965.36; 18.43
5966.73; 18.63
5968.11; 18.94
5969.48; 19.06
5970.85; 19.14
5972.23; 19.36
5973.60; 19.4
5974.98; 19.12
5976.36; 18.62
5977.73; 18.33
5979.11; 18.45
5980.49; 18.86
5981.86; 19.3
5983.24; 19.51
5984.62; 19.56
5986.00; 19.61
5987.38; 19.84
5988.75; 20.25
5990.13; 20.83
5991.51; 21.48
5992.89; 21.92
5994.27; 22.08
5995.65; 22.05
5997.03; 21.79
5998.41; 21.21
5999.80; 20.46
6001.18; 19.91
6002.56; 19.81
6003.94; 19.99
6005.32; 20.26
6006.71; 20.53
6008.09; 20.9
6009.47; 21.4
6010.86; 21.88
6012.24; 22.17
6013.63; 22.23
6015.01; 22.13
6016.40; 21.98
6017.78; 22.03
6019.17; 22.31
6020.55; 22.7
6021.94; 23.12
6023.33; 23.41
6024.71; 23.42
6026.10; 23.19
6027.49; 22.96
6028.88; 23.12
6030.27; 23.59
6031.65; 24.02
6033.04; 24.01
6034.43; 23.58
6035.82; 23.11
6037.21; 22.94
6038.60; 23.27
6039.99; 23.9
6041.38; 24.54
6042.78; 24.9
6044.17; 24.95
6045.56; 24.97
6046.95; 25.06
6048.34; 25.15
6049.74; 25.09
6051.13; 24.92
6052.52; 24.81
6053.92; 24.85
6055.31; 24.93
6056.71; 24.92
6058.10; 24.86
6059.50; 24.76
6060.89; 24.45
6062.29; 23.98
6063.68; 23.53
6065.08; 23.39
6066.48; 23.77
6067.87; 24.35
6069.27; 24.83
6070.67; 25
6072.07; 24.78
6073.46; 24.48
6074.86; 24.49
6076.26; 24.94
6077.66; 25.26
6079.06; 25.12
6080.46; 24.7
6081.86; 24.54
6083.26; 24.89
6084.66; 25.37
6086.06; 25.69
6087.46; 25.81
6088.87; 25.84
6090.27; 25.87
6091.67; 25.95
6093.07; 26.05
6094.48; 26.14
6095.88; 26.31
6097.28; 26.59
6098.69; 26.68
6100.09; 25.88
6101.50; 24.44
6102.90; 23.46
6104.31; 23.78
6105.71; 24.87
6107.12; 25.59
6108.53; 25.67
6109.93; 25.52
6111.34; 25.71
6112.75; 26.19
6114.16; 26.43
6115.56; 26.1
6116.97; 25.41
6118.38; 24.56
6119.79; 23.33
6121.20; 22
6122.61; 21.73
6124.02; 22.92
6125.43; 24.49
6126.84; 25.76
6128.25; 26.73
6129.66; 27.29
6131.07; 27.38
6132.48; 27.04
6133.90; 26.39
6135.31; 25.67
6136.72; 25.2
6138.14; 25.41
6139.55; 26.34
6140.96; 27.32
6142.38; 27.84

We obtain 0.20 mag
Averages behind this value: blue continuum 21.9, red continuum 25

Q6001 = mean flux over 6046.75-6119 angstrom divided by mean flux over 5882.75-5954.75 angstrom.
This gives 1.6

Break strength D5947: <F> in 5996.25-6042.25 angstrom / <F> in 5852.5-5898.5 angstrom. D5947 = 1.3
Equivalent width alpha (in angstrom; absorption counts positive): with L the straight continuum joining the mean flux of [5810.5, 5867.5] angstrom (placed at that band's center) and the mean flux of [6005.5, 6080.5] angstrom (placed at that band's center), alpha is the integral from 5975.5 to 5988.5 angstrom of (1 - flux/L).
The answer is 2.4 angstrom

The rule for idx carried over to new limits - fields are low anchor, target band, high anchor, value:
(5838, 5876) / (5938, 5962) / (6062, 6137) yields 0.19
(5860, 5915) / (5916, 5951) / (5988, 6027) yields -0.01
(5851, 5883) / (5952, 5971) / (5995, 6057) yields 0.16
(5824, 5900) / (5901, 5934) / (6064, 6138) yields 0.22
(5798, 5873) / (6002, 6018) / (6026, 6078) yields 0.13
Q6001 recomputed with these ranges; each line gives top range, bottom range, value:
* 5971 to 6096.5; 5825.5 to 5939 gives 1.26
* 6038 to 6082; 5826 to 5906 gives 1.32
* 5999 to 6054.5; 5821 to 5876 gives 1.05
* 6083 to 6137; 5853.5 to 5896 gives 1.51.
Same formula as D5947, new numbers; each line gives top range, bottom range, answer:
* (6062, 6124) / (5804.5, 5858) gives 1.07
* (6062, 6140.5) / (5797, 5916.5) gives 1.26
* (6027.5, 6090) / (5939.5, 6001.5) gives 1.26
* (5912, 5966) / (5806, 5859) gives 0.78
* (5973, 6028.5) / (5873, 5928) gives 1.39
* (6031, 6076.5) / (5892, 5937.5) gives 1.56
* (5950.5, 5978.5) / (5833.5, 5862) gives 0.83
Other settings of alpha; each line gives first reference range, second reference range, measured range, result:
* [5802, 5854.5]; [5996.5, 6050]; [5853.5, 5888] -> 7.3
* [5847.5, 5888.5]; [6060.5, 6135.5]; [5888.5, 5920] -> 9.3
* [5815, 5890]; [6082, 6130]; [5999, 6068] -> 2.1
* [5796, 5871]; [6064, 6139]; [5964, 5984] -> 4.4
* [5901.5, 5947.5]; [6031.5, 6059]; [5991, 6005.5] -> 0.5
